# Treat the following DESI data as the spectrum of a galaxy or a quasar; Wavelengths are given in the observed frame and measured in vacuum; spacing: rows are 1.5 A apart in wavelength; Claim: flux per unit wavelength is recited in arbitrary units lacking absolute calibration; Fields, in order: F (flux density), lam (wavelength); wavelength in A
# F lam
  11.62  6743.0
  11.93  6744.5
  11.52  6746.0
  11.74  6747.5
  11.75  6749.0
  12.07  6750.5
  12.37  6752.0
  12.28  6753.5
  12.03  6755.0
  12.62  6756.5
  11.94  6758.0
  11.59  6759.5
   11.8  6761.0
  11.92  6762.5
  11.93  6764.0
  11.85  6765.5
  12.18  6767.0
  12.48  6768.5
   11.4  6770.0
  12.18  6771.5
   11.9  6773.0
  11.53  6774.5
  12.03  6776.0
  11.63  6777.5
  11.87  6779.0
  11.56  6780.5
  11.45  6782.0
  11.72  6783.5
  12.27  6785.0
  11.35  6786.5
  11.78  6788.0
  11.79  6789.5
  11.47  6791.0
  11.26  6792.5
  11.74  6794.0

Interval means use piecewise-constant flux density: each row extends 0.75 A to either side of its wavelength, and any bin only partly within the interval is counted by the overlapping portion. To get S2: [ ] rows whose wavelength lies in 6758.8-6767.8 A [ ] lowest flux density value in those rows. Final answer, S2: 11.59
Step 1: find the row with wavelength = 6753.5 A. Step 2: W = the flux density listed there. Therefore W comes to 12.28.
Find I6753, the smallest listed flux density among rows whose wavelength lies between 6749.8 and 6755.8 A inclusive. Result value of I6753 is 12.03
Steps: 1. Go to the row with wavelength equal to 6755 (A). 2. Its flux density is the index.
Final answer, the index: 12.03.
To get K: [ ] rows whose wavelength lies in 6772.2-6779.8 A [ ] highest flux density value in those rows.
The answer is 12.03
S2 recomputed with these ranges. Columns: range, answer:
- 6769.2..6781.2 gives 11.4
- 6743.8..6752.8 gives 11.52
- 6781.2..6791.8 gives 11.35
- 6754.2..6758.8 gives 11.94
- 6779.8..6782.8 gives 11.45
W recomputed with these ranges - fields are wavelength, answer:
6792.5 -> 11.26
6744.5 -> 11.93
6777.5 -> 11.63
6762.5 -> 11.92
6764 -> 11.93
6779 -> 11.87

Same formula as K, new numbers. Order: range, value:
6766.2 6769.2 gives 12.48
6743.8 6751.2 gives 12.07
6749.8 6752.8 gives 12.37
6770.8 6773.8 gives 12.18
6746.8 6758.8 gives 12.62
